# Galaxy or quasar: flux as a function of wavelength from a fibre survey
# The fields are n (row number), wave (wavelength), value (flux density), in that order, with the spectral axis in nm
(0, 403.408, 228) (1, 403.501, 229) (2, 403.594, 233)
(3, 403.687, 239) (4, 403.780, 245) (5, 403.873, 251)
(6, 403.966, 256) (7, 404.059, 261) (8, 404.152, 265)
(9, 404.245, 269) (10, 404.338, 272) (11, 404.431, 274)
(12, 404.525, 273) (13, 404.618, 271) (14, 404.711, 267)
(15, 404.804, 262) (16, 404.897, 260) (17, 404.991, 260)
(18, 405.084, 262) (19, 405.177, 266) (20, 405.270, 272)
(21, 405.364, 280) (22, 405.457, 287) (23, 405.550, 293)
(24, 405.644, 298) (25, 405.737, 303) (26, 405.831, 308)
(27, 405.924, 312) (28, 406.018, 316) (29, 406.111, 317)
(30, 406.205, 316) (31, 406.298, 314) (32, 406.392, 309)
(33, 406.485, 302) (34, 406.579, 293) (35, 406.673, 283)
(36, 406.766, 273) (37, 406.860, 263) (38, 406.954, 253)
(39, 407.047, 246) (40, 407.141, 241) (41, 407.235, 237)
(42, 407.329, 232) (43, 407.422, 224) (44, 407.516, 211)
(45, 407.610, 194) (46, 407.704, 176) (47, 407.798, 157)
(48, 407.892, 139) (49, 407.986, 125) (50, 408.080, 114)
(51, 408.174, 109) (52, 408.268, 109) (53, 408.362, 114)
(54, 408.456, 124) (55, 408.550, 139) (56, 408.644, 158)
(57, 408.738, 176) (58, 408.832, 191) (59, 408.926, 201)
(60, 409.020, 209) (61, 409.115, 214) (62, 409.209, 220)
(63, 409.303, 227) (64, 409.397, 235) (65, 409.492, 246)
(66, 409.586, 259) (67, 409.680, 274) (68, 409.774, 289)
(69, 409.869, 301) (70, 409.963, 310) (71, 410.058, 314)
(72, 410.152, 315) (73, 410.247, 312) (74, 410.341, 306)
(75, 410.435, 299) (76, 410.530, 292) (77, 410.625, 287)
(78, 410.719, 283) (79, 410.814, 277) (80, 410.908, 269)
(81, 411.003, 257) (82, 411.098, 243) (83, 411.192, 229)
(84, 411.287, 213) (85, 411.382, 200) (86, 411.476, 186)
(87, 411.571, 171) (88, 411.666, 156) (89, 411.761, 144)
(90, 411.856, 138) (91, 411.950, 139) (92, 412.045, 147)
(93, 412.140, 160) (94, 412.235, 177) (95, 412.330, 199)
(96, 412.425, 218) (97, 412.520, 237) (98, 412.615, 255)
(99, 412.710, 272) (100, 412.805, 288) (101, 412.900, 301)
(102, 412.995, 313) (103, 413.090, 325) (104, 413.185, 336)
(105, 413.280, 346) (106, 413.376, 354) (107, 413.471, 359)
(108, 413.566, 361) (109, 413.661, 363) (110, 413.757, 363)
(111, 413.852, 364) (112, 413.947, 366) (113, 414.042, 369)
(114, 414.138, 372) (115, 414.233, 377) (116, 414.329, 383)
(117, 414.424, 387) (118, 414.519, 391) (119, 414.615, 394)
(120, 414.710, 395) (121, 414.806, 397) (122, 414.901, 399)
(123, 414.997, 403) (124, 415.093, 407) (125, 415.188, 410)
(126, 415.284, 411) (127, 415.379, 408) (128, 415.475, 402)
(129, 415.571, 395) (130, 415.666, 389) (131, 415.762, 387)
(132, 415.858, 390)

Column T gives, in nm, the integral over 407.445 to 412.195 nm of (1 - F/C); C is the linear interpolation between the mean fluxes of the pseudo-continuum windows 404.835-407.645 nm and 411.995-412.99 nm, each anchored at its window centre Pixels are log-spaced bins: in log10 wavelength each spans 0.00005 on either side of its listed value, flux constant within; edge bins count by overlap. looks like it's 0.69 nm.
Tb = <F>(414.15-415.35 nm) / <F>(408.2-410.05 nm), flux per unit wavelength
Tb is 1.87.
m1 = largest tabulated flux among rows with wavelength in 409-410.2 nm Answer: 315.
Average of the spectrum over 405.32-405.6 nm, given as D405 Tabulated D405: 287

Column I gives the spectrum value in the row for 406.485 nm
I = 302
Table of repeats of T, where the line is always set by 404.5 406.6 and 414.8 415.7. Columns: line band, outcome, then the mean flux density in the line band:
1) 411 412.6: 0.767 nm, 188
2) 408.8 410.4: 0.361 nm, 261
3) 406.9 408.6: 0.750 nm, 175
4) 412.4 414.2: 0.258 nm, 326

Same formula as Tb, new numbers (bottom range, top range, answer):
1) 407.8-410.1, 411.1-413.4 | 1.15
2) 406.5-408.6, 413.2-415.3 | 1.95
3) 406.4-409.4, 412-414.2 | 1.49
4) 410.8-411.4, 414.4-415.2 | 1.65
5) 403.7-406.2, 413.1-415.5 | 1.37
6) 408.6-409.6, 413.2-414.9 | 1.77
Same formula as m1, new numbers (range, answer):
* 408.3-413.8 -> 363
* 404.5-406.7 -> 317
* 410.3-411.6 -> 306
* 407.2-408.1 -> 237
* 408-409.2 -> 214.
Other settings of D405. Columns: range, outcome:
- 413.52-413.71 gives 361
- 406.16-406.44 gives 314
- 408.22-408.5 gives 116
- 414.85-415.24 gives 405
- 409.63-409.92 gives 288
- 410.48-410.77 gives 287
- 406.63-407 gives 268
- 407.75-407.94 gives 148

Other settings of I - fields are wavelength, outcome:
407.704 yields 176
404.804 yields 262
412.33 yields 199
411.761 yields 144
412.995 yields 313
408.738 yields 176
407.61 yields 194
